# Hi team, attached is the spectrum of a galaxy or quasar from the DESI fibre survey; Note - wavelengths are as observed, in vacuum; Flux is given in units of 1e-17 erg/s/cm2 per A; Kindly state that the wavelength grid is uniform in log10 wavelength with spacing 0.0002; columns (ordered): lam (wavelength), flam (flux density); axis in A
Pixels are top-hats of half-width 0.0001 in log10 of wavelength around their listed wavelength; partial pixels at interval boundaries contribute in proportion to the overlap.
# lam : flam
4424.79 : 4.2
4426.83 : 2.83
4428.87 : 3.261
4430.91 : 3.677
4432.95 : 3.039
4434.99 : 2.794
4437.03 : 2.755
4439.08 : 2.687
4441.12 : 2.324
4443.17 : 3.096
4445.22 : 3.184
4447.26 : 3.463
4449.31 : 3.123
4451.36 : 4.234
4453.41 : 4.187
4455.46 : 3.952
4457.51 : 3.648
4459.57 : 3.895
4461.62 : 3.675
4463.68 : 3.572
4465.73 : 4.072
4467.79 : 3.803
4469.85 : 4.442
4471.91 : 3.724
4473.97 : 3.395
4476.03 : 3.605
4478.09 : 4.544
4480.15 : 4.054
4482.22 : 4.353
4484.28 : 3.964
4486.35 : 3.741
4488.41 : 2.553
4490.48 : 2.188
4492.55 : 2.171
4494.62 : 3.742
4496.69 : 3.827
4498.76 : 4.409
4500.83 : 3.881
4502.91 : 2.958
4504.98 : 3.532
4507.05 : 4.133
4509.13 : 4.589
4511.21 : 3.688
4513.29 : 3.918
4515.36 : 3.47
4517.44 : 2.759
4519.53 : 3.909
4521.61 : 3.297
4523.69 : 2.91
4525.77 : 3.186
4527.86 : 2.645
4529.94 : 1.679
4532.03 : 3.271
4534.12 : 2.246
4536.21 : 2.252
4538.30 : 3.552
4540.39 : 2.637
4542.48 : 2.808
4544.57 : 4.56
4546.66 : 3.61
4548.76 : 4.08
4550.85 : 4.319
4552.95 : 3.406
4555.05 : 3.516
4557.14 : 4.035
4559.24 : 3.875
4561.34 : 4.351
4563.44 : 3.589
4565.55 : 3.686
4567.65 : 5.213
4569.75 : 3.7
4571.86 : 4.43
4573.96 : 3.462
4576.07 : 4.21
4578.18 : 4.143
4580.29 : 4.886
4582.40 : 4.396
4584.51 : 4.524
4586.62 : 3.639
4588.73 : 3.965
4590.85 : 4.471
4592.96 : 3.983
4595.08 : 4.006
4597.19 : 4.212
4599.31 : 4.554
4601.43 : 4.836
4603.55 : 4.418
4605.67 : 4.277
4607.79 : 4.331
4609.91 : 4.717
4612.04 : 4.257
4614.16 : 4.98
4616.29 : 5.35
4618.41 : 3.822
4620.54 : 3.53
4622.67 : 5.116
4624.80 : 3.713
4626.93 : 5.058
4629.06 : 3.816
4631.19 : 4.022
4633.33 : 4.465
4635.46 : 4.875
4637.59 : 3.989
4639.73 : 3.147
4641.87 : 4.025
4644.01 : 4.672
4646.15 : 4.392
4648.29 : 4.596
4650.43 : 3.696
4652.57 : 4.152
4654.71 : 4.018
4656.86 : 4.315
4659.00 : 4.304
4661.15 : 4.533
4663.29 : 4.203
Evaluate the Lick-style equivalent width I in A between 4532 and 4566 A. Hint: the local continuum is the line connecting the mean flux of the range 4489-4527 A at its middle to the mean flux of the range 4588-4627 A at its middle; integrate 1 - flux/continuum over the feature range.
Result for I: 2.90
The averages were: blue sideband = 3.46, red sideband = 4.39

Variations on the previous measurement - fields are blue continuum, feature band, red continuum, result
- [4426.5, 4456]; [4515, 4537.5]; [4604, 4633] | 5.47 A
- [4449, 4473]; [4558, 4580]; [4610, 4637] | 0.75 A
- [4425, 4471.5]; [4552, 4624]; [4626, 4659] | -4.07 A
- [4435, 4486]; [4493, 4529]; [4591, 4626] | 3.15 A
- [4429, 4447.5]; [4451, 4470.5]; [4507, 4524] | -4.59 A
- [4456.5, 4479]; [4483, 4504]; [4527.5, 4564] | 1.89 A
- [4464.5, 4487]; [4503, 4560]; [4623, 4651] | 9.35 A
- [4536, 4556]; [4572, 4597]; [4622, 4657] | -2.31 A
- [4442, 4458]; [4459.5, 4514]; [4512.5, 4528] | -4.44 A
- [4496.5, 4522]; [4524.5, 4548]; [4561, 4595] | 5.65 A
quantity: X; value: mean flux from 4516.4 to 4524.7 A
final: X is 3.22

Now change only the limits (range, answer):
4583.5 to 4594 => 4.12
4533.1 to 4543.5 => 2.7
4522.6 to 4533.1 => 2.74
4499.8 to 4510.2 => 3.82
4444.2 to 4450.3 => 3.26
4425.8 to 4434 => 3.2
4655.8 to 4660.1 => 4.31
